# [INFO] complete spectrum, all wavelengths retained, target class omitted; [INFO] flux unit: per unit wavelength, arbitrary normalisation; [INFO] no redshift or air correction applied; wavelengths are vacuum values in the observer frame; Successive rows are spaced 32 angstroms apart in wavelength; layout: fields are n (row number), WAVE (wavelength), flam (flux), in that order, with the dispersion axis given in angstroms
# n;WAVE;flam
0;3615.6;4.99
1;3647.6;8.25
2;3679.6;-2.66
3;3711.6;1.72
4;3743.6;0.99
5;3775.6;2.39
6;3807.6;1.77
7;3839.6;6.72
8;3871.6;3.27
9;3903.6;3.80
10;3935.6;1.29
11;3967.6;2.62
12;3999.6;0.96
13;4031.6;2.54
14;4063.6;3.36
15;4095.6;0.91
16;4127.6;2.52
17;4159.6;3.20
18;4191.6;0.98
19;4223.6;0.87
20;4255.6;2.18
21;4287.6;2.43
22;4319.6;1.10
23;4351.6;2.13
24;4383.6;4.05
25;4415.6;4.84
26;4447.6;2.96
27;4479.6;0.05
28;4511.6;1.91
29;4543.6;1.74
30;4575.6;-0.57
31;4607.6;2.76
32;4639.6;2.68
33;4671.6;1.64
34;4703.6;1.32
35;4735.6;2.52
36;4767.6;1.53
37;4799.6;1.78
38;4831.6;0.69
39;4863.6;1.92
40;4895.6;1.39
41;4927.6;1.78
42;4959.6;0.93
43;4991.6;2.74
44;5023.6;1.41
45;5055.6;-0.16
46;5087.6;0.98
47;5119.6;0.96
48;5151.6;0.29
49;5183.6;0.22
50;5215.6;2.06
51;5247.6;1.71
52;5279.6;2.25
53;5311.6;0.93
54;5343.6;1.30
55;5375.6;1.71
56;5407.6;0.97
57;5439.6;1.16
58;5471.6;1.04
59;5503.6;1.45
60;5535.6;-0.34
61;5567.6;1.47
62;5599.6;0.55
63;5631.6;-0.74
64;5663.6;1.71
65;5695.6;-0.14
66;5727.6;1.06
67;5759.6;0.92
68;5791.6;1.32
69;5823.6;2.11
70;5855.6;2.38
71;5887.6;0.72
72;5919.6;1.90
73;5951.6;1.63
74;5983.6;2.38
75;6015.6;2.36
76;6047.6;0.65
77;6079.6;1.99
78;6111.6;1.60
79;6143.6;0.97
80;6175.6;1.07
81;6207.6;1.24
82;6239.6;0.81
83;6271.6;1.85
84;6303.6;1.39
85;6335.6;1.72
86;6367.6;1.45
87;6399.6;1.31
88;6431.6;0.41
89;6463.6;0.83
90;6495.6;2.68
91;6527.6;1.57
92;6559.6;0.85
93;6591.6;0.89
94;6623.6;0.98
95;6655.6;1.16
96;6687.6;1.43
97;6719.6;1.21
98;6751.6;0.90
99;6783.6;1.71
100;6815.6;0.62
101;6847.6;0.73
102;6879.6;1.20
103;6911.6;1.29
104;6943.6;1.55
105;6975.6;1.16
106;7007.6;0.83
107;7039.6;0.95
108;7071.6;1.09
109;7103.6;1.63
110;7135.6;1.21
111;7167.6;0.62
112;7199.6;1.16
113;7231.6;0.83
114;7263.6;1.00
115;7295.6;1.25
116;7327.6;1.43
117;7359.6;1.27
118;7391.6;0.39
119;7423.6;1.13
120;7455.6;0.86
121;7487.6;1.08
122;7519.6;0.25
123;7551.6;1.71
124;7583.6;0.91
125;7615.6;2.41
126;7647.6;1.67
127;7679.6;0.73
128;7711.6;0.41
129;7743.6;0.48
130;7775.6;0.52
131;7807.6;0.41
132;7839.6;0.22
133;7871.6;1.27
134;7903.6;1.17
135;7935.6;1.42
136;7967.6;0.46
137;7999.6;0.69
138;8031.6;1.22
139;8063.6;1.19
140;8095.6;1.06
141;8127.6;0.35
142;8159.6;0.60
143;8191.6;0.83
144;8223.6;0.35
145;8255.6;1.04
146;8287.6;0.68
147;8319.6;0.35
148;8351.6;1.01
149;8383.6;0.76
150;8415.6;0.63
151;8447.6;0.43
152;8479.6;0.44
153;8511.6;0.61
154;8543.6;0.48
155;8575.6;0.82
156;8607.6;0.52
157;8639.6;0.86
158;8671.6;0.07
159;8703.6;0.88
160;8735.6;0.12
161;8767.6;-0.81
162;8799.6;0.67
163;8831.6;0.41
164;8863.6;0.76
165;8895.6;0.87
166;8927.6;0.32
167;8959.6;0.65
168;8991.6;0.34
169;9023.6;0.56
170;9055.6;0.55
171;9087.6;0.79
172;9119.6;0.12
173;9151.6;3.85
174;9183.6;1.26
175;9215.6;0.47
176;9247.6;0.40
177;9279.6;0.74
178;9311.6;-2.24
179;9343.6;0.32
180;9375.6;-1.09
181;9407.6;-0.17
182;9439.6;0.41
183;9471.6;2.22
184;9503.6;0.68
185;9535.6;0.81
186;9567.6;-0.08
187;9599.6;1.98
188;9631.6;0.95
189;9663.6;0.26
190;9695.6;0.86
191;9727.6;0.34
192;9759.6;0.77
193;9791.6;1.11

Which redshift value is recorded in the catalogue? 1.455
